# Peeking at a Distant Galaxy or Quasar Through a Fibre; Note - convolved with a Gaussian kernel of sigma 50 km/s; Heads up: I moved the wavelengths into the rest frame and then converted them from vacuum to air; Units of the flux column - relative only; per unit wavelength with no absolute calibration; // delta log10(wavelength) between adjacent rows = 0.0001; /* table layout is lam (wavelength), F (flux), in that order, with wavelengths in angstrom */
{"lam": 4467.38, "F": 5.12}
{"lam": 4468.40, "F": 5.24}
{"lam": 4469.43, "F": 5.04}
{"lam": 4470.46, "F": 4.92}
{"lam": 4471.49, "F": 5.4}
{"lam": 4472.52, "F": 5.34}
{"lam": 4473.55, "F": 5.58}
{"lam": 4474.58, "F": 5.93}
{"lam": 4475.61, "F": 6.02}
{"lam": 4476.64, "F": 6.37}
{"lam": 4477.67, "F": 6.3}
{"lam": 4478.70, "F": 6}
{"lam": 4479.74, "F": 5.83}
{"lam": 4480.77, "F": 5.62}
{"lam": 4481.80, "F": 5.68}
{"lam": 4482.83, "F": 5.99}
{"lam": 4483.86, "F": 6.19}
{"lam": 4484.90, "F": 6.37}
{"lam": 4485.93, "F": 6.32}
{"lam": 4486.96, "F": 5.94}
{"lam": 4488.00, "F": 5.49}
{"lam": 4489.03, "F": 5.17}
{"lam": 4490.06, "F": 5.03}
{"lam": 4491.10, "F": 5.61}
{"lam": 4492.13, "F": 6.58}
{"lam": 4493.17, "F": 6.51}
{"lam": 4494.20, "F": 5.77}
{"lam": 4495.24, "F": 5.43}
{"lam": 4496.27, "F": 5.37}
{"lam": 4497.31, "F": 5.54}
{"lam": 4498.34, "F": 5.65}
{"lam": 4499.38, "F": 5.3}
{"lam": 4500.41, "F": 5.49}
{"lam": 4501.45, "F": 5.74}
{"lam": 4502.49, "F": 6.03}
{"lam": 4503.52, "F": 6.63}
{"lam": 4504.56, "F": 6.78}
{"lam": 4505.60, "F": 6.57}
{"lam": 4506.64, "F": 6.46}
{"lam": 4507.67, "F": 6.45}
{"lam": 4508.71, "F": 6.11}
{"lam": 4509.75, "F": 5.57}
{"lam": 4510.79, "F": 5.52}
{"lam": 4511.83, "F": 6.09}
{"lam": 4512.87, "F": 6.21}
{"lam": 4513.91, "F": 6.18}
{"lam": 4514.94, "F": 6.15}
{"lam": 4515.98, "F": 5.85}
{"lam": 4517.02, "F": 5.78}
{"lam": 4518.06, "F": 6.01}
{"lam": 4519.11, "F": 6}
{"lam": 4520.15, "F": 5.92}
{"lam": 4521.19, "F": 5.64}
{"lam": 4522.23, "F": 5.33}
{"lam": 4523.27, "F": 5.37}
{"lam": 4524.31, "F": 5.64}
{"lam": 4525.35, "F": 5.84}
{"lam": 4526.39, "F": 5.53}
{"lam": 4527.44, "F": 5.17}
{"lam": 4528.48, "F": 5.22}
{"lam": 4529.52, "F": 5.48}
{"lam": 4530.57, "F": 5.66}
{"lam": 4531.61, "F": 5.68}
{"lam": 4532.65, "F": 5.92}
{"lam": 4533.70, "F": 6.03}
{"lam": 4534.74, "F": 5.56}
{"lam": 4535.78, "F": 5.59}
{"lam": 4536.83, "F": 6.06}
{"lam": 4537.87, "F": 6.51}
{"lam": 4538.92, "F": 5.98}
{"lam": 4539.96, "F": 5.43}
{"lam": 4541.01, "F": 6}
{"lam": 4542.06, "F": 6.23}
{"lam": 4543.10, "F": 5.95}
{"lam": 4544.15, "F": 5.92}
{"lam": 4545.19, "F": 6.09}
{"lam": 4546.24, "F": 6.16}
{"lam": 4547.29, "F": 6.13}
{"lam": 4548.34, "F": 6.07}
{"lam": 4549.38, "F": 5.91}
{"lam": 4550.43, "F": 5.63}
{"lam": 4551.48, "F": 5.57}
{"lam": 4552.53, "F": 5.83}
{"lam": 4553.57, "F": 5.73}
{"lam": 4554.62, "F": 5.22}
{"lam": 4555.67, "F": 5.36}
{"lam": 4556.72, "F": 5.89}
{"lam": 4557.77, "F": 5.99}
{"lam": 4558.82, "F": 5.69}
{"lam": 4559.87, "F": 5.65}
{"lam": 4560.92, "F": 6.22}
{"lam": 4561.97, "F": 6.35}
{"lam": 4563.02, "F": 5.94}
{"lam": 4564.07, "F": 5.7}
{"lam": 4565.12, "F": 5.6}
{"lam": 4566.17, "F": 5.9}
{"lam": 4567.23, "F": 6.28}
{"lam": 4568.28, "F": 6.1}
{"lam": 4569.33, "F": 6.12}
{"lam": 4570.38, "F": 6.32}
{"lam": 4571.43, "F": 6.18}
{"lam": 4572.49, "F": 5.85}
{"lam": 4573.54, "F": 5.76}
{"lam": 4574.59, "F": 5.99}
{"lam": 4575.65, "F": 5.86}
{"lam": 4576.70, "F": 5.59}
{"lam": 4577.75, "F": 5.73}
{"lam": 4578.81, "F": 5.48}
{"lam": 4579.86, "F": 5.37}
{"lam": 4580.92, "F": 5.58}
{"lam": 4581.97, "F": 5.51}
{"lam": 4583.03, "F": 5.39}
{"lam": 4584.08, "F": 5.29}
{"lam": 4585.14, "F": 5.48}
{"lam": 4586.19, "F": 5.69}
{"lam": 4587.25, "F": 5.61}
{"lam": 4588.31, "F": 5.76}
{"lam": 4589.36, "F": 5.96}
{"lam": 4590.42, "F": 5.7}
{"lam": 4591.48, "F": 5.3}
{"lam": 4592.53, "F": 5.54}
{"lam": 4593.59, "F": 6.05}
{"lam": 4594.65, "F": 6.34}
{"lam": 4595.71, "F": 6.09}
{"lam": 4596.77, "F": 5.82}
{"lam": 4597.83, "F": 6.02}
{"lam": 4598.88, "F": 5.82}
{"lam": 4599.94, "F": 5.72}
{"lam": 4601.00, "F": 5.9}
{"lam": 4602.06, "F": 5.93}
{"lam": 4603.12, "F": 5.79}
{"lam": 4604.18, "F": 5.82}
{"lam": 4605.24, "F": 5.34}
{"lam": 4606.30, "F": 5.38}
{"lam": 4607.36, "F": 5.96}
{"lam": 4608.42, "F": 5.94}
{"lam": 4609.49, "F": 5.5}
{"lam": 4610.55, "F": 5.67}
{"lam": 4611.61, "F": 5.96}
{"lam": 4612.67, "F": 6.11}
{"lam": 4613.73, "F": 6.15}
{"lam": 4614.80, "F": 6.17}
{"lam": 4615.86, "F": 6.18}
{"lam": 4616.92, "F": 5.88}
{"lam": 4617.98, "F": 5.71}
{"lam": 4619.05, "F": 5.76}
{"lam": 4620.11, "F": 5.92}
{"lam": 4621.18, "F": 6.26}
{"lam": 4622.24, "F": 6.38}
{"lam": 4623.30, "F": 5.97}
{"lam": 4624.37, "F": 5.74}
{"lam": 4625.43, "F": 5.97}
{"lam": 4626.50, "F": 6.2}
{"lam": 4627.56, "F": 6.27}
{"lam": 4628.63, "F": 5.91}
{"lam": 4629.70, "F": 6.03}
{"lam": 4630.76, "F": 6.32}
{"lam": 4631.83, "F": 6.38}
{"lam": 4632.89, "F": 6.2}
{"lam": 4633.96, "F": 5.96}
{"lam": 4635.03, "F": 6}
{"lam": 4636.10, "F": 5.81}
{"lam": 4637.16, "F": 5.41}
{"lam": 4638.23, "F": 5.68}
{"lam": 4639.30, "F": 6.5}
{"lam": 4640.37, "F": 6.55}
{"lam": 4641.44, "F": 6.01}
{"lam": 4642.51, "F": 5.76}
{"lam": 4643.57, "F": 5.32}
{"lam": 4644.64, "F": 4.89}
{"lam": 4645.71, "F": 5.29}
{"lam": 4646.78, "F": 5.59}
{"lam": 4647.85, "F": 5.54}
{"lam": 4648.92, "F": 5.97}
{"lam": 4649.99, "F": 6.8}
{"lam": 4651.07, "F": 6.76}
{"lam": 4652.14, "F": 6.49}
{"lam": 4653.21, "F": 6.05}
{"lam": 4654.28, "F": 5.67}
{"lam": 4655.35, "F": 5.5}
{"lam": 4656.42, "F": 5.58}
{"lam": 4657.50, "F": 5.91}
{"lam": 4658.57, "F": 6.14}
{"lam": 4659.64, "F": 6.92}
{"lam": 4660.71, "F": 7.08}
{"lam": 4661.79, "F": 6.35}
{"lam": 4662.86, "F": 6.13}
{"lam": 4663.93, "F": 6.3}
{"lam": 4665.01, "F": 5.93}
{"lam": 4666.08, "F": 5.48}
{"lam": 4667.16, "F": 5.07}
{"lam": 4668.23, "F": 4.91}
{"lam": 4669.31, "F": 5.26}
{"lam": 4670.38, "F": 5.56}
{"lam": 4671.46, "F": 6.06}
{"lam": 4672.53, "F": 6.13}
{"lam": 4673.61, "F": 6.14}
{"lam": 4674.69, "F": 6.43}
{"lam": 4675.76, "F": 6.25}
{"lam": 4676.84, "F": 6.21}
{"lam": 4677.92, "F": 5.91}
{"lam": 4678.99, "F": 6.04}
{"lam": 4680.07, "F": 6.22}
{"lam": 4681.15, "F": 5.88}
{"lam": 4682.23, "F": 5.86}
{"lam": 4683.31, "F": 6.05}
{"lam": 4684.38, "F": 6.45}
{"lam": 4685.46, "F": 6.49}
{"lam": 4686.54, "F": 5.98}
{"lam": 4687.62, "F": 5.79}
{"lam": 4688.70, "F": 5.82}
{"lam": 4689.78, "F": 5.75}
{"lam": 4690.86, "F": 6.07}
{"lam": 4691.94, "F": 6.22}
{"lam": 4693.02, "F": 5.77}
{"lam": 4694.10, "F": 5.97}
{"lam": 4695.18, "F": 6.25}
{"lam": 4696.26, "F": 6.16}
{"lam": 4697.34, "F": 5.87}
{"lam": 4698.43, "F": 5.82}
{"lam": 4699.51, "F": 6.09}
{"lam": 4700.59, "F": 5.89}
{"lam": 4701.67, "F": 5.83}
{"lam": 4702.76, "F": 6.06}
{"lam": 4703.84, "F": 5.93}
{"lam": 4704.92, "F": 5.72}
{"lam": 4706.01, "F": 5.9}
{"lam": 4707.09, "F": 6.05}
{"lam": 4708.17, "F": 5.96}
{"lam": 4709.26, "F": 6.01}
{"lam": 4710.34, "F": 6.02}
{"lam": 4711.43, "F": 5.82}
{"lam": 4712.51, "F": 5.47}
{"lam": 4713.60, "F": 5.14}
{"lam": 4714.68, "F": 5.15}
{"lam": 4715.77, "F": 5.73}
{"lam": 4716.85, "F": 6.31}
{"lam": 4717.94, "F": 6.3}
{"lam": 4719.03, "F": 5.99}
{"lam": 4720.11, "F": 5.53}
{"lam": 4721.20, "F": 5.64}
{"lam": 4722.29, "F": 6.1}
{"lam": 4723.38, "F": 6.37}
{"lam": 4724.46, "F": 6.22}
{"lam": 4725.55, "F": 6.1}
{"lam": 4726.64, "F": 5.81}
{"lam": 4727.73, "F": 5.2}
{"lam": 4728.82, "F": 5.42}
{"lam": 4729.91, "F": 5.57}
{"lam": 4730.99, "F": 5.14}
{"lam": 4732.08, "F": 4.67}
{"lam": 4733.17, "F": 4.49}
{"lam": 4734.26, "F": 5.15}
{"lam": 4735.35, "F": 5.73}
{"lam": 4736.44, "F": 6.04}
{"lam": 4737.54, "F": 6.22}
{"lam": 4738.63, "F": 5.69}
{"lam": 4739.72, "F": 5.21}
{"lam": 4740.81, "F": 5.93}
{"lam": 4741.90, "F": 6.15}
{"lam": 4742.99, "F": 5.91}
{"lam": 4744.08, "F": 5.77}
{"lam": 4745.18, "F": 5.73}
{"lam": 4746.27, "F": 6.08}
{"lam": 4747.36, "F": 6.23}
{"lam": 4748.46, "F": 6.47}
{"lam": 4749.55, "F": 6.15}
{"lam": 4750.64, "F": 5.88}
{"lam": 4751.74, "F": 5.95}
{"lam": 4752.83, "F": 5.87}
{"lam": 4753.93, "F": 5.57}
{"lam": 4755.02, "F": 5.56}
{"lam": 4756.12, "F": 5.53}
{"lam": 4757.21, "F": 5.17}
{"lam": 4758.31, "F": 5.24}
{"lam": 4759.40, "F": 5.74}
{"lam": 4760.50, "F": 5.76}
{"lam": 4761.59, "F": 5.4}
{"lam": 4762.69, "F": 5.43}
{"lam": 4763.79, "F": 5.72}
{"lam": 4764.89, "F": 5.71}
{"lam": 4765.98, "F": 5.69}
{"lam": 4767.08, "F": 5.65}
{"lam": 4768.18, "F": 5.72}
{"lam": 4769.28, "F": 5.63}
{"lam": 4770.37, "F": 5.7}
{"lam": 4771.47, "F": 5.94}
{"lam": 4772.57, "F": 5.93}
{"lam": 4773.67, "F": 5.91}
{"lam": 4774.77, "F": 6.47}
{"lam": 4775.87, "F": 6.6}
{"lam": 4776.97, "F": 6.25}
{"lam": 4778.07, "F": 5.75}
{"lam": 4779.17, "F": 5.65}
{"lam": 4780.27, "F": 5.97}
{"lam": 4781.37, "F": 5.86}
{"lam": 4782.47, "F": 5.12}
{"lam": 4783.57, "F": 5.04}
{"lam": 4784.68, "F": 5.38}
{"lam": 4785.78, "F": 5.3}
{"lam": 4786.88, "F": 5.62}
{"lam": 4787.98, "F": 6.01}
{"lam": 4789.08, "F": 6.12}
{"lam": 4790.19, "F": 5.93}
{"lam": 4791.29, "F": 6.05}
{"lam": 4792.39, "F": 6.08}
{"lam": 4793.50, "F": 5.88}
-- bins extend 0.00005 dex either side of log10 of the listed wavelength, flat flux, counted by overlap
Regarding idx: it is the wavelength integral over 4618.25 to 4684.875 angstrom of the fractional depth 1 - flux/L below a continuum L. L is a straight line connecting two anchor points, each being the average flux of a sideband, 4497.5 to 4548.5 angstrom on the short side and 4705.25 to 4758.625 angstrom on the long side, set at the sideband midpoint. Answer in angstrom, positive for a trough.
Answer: -2.1 angstrom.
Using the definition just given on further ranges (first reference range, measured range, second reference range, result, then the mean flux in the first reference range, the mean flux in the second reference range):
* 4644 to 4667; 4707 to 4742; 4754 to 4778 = 0.9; 6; 5.75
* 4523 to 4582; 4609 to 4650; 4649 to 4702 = 0.1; 5.81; 6.03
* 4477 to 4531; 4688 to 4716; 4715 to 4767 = -0.6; 5.85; 5.73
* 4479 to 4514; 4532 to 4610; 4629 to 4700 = 1.6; 5.91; 5.98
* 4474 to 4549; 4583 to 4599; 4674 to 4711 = 0.5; 5.89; 6.02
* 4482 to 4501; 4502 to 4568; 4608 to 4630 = -0.6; 5.76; 5.98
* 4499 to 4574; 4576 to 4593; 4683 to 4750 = 0.9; 5.89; 5.85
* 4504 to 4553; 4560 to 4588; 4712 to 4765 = 0.2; 5.89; 5.7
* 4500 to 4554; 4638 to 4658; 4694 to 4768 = -0.3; 5.89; 5.76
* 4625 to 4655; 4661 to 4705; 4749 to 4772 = -0.7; 5.97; 5.67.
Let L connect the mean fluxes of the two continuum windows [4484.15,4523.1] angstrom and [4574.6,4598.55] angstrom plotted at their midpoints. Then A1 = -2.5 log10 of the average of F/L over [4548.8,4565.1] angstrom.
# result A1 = 0.00 mag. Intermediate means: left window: 5.9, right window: 5.7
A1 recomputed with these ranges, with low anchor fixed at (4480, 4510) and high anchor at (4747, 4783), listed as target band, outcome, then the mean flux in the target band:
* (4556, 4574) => -0.02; 5.97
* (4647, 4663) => -0.06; 6.18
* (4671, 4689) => -0.05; 6.11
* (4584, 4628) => 0.00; 5.86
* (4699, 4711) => -0.02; 5.95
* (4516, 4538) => 0.04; 5.7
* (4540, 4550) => -0.02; 6.01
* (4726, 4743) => 0.06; 5.51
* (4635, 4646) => 0.02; 5.75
